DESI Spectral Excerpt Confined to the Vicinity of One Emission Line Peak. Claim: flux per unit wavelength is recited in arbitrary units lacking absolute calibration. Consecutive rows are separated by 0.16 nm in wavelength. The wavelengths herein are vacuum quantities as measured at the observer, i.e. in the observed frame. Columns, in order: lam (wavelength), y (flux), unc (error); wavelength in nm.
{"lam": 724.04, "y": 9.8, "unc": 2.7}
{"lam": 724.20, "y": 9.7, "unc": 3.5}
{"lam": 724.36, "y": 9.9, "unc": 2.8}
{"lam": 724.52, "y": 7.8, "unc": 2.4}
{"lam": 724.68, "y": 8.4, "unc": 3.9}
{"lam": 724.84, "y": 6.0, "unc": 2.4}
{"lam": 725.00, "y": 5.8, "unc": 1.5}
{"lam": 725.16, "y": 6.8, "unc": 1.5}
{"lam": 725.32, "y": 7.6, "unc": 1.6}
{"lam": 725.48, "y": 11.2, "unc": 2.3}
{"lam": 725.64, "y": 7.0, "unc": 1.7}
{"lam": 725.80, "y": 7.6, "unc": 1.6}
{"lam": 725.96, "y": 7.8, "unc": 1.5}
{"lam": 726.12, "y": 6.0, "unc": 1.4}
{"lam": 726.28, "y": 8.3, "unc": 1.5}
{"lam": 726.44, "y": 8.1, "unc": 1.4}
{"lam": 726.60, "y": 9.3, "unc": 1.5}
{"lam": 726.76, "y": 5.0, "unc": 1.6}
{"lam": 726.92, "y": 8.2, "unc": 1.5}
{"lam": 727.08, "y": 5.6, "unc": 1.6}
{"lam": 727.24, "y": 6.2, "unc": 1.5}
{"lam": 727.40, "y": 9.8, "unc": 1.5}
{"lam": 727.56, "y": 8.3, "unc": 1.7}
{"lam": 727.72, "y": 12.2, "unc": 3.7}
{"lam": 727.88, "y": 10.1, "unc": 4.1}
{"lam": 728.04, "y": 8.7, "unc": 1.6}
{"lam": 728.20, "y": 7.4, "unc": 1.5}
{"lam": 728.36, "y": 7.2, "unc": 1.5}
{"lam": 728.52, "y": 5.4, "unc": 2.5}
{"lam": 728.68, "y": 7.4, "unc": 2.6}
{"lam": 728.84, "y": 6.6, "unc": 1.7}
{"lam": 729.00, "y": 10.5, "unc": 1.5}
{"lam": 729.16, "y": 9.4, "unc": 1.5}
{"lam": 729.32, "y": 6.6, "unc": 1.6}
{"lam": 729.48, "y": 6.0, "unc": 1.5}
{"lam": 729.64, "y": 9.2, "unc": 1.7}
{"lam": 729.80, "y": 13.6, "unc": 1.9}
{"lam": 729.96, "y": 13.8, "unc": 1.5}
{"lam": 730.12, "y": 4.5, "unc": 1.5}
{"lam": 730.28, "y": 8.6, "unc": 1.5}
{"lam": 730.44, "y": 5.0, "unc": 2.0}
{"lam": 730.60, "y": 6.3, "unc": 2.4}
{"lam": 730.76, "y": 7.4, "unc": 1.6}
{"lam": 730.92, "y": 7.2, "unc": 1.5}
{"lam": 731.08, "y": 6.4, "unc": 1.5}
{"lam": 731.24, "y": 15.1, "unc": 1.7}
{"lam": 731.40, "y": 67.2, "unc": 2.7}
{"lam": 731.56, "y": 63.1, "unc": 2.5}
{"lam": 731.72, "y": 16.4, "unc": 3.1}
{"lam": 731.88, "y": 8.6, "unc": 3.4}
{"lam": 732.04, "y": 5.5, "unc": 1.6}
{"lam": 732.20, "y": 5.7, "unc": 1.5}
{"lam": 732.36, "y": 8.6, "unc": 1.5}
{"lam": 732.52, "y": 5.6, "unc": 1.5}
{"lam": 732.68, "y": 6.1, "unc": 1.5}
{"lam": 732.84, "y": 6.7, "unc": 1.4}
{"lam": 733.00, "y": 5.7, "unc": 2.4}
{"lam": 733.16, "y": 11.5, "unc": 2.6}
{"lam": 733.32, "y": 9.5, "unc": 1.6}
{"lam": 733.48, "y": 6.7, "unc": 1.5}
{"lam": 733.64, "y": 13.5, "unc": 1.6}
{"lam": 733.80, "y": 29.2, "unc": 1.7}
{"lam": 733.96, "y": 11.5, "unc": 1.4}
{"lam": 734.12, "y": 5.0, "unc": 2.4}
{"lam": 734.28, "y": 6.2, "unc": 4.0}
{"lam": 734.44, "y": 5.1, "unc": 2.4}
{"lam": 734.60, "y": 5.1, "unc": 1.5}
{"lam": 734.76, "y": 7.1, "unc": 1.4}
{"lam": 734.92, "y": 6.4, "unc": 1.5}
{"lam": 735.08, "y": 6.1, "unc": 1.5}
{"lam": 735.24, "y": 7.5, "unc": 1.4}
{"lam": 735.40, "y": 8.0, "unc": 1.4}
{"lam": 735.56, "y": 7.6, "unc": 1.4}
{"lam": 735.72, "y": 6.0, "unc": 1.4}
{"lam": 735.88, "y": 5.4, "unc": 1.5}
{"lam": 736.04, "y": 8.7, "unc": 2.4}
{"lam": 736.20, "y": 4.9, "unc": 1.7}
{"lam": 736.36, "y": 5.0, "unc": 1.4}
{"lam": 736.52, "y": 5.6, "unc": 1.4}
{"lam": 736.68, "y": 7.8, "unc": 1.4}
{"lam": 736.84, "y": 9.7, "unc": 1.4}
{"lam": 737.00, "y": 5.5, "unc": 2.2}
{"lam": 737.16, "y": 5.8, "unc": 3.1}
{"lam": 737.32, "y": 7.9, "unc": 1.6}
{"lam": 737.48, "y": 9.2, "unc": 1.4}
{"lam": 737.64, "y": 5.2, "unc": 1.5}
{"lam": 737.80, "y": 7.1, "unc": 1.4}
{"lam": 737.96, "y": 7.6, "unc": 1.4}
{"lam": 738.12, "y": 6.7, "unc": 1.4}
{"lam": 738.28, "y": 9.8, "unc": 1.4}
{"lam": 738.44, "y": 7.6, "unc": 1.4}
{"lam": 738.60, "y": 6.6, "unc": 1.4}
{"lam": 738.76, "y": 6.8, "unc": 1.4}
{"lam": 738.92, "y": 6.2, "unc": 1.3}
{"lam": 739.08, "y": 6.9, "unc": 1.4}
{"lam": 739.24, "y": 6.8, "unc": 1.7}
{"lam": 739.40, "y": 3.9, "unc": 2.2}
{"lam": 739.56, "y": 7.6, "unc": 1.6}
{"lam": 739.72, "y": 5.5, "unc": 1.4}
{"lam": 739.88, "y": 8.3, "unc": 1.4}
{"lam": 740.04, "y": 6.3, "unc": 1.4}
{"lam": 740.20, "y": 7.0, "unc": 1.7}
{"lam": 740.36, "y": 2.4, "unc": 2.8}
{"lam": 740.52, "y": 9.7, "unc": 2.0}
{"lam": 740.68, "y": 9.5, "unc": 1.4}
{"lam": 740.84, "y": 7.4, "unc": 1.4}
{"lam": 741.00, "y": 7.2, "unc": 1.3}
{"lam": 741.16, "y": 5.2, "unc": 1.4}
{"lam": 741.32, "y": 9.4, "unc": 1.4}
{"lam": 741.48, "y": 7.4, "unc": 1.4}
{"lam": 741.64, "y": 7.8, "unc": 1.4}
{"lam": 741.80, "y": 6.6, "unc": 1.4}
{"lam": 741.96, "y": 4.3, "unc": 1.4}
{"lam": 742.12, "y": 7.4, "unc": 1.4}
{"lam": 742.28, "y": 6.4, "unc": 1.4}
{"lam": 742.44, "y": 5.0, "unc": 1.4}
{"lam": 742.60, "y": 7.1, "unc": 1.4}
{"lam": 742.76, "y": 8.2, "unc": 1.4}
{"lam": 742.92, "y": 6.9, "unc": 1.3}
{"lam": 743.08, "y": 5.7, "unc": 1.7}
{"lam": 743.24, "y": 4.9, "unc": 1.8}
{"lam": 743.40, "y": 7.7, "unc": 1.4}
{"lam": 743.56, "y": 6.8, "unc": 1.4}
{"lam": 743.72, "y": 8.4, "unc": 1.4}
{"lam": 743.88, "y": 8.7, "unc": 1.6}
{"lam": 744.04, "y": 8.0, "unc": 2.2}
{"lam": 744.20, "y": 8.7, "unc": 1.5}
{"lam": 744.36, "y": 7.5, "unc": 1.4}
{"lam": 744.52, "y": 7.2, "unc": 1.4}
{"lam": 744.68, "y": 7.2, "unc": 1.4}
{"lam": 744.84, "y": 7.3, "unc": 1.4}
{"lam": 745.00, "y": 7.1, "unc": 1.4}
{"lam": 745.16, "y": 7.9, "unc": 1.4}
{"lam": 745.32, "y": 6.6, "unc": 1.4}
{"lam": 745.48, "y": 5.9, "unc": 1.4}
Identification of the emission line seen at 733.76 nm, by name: [N II]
